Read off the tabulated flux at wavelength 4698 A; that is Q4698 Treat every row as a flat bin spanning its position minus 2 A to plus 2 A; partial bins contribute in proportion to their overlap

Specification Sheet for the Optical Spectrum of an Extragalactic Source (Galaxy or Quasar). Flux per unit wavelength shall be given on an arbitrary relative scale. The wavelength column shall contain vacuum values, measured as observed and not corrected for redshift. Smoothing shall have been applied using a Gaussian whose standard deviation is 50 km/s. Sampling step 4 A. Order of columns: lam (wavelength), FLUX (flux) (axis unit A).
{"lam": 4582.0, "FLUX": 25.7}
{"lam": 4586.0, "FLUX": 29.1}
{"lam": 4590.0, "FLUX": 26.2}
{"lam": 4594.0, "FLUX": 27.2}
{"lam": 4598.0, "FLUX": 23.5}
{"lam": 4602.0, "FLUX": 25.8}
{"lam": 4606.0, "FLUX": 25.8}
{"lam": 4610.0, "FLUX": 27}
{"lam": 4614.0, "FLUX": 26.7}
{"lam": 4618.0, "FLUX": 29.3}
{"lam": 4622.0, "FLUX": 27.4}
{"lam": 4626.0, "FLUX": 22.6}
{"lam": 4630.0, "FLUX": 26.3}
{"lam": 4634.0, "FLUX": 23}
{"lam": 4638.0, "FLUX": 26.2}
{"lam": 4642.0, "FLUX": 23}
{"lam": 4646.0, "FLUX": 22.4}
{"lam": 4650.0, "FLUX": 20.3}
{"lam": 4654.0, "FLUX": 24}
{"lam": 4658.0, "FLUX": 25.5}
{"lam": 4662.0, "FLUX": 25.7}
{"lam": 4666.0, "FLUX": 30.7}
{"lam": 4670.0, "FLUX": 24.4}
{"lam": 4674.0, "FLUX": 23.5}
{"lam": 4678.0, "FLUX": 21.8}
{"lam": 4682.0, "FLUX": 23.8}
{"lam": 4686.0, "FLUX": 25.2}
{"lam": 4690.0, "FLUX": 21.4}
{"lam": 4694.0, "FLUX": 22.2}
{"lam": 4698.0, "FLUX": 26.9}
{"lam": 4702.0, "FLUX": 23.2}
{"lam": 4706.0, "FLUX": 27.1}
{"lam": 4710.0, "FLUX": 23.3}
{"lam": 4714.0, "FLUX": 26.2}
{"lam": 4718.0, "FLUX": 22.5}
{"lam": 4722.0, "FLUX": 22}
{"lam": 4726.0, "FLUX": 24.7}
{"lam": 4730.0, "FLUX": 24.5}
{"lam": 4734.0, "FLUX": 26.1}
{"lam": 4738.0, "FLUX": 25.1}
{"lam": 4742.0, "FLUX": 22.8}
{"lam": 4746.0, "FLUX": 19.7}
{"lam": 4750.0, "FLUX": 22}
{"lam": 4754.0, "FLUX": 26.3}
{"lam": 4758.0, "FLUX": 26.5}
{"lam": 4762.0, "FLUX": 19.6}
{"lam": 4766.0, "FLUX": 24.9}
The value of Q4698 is 26.9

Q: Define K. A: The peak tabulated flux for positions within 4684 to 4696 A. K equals 25.2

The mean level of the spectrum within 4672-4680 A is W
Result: 22.6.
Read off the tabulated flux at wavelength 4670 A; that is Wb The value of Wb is 24.4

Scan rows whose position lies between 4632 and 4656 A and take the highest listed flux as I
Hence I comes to 26.2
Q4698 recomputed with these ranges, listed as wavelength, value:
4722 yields 22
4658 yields 25.5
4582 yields 25.7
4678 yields 21.8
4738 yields 25.1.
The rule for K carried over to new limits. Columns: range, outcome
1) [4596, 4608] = 25.8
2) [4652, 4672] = 30.7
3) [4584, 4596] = 29.1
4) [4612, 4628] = 29.3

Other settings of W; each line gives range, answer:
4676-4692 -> 23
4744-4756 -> 22.7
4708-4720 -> 24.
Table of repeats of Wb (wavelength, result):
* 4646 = 22.4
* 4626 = 22.6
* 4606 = 25.8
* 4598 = 23.5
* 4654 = 24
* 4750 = 22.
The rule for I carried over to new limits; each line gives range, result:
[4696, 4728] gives 27.1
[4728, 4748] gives 26.1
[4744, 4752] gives 22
